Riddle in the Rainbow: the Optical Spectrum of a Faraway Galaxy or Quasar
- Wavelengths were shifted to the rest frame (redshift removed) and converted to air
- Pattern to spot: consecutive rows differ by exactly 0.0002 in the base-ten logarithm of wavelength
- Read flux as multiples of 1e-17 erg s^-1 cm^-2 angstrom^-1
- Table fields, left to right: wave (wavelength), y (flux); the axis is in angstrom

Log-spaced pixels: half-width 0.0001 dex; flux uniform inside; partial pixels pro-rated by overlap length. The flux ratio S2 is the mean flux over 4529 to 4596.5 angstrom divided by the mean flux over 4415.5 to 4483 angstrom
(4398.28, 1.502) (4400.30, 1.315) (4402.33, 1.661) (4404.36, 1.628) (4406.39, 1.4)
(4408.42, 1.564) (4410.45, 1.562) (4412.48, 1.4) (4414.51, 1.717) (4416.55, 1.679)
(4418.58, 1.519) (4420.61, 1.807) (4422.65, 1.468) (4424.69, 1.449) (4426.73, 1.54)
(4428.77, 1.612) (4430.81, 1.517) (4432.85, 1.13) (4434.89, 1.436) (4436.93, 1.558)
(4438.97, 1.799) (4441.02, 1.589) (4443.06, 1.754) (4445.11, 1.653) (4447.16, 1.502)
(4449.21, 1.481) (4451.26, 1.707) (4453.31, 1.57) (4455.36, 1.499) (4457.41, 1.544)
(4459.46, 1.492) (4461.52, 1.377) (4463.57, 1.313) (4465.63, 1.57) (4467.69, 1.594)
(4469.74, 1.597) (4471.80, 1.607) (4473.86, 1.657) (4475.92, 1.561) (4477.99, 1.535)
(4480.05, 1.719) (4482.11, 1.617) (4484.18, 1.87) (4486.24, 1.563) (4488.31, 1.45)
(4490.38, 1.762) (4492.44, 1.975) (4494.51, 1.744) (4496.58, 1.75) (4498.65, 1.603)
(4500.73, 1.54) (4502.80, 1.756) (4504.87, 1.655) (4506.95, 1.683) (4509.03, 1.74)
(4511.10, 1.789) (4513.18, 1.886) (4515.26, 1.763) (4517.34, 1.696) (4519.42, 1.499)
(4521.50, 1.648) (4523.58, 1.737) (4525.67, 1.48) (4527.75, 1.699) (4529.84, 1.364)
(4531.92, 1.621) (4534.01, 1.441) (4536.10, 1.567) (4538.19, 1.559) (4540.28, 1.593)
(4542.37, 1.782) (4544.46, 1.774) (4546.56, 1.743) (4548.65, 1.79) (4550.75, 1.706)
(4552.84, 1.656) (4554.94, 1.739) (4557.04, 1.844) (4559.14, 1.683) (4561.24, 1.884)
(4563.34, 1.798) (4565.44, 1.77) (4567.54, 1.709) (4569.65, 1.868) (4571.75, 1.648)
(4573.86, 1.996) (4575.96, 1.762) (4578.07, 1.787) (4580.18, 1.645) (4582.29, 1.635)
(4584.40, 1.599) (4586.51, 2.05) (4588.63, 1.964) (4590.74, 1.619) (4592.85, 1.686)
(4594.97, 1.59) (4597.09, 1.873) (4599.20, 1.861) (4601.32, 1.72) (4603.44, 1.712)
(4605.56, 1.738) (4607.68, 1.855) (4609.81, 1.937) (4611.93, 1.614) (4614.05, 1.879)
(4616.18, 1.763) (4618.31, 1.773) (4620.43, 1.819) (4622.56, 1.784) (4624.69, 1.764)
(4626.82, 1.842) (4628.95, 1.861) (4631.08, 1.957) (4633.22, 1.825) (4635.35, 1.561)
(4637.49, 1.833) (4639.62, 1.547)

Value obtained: 1.10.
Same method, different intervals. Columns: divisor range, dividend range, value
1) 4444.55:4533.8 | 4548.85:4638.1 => 1.09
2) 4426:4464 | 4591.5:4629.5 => 1.16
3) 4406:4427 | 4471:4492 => 1.05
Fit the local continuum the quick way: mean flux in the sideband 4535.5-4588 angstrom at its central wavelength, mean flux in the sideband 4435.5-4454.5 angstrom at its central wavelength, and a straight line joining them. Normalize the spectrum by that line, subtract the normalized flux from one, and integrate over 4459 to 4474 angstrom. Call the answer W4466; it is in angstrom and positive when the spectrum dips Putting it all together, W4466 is 1.12 angstrom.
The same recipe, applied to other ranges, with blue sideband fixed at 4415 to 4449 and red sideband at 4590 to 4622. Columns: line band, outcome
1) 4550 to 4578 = -1.0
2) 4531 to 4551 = 0.4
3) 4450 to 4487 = 0.7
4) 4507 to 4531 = 0.0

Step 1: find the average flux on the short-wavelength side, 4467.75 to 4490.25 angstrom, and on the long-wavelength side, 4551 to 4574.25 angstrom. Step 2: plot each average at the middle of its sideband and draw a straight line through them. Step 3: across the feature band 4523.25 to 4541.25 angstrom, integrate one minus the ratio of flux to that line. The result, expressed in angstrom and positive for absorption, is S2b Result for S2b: 1.7 angstrom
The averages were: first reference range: 1.62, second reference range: 1.77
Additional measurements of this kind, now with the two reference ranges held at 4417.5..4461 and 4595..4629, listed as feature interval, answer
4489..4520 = -1.52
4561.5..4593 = -0.56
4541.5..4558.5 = -0.47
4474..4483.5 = -0.09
